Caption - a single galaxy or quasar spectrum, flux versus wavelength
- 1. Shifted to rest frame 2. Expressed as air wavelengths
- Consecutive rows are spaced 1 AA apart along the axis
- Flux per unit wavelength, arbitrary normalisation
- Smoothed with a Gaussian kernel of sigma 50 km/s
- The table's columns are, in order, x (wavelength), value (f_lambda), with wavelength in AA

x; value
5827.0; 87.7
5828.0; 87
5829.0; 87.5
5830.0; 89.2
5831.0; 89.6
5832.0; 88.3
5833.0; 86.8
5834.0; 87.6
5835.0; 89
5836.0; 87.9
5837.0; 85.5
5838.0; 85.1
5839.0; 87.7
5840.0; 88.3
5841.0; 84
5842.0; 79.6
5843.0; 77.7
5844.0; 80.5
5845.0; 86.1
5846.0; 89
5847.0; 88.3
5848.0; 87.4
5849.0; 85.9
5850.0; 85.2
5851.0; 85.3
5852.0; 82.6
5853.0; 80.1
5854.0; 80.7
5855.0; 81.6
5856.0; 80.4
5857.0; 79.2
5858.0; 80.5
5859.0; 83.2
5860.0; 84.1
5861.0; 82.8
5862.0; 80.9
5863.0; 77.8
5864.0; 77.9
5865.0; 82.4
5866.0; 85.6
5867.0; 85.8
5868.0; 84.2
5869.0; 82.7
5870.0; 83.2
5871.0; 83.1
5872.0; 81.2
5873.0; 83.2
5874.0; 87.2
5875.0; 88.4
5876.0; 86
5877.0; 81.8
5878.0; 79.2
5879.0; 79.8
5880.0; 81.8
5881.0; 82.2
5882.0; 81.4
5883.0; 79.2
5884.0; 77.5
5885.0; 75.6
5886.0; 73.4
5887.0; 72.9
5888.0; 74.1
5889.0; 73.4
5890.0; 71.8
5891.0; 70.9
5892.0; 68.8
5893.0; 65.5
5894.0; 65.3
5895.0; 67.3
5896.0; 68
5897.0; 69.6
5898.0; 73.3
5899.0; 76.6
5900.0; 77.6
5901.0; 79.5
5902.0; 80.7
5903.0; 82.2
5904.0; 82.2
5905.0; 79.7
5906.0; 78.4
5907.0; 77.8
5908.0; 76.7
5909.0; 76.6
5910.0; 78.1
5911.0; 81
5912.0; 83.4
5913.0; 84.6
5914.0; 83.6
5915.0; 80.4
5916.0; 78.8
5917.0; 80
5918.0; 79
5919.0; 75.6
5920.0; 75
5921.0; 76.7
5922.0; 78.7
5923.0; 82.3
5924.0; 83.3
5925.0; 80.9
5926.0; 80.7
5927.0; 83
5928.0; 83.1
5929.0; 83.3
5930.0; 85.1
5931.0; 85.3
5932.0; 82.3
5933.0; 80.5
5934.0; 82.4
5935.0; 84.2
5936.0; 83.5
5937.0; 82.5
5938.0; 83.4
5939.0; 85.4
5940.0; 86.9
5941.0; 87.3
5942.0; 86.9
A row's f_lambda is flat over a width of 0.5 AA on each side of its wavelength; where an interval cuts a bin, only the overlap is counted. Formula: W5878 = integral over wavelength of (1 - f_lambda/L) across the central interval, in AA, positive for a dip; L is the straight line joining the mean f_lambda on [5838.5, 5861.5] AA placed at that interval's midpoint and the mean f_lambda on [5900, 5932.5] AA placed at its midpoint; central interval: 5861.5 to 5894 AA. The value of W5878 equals 1.2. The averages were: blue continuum 83.5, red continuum 80.5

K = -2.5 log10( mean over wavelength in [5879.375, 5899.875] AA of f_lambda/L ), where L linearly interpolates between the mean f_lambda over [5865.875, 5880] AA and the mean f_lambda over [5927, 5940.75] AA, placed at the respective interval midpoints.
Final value 0.14 mag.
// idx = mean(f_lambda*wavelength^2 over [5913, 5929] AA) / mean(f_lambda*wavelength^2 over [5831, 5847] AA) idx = 1.0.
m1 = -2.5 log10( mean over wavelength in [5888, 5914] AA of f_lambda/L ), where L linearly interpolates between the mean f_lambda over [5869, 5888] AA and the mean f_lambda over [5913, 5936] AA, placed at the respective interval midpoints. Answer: 0.07 mag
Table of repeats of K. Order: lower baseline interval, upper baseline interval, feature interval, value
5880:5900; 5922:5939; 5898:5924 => -0.02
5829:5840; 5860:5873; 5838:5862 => 0.02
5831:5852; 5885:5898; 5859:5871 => -0.05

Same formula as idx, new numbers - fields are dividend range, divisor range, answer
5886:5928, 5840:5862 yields 0.94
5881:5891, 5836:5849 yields 0.90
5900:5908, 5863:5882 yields 0.97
